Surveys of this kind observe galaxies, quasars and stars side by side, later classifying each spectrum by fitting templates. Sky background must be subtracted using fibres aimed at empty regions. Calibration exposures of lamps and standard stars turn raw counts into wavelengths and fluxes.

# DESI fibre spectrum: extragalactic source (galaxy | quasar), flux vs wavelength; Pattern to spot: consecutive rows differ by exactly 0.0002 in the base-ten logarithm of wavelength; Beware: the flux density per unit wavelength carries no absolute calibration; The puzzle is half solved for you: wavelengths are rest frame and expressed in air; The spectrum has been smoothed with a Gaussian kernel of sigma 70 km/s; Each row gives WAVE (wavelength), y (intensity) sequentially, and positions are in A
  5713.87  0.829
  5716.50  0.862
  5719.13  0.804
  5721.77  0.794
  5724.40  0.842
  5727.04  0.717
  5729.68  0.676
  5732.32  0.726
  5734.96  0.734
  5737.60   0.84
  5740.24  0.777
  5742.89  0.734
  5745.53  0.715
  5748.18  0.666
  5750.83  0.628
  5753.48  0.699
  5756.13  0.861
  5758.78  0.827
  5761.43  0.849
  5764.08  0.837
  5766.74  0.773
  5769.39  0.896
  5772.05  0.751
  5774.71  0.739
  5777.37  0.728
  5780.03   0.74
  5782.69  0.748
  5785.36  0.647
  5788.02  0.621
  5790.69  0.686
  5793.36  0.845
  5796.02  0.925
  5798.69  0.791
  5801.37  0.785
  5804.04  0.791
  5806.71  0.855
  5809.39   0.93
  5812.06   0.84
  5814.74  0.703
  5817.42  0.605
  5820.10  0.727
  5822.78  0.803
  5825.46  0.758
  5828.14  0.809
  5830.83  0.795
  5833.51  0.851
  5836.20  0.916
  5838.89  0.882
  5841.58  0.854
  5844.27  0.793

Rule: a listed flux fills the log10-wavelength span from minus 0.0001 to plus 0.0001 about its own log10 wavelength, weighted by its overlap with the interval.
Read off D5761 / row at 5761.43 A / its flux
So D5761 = 0.849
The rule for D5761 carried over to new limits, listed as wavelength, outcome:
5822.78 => 0.803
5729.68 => 0.676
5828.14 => 0.809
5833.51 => 0.851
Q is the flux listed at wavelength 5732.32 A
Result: 0.726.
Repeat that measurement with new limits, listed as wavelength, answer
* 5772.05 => 0.751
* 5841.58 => 0.854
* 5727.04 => 0.717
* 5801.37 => 0.785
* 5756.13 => 0.861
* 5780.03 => 0.74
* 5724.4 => 0.842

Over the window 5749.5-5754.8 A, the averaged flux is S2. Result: 0.663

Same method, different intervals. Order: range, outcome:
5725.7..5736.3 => 0.713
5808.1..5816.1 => 0.823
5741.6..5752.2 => 0.686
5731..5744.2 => 0.762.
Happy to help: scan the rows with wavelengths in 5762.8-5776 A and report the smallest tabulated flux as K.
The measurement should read 0.739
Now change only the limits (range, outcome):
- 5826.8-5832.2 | 0.795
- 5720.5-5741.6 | 0.676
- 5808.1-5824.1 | 0.605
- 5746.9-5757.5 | 0.628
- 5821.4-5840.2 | 0.758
